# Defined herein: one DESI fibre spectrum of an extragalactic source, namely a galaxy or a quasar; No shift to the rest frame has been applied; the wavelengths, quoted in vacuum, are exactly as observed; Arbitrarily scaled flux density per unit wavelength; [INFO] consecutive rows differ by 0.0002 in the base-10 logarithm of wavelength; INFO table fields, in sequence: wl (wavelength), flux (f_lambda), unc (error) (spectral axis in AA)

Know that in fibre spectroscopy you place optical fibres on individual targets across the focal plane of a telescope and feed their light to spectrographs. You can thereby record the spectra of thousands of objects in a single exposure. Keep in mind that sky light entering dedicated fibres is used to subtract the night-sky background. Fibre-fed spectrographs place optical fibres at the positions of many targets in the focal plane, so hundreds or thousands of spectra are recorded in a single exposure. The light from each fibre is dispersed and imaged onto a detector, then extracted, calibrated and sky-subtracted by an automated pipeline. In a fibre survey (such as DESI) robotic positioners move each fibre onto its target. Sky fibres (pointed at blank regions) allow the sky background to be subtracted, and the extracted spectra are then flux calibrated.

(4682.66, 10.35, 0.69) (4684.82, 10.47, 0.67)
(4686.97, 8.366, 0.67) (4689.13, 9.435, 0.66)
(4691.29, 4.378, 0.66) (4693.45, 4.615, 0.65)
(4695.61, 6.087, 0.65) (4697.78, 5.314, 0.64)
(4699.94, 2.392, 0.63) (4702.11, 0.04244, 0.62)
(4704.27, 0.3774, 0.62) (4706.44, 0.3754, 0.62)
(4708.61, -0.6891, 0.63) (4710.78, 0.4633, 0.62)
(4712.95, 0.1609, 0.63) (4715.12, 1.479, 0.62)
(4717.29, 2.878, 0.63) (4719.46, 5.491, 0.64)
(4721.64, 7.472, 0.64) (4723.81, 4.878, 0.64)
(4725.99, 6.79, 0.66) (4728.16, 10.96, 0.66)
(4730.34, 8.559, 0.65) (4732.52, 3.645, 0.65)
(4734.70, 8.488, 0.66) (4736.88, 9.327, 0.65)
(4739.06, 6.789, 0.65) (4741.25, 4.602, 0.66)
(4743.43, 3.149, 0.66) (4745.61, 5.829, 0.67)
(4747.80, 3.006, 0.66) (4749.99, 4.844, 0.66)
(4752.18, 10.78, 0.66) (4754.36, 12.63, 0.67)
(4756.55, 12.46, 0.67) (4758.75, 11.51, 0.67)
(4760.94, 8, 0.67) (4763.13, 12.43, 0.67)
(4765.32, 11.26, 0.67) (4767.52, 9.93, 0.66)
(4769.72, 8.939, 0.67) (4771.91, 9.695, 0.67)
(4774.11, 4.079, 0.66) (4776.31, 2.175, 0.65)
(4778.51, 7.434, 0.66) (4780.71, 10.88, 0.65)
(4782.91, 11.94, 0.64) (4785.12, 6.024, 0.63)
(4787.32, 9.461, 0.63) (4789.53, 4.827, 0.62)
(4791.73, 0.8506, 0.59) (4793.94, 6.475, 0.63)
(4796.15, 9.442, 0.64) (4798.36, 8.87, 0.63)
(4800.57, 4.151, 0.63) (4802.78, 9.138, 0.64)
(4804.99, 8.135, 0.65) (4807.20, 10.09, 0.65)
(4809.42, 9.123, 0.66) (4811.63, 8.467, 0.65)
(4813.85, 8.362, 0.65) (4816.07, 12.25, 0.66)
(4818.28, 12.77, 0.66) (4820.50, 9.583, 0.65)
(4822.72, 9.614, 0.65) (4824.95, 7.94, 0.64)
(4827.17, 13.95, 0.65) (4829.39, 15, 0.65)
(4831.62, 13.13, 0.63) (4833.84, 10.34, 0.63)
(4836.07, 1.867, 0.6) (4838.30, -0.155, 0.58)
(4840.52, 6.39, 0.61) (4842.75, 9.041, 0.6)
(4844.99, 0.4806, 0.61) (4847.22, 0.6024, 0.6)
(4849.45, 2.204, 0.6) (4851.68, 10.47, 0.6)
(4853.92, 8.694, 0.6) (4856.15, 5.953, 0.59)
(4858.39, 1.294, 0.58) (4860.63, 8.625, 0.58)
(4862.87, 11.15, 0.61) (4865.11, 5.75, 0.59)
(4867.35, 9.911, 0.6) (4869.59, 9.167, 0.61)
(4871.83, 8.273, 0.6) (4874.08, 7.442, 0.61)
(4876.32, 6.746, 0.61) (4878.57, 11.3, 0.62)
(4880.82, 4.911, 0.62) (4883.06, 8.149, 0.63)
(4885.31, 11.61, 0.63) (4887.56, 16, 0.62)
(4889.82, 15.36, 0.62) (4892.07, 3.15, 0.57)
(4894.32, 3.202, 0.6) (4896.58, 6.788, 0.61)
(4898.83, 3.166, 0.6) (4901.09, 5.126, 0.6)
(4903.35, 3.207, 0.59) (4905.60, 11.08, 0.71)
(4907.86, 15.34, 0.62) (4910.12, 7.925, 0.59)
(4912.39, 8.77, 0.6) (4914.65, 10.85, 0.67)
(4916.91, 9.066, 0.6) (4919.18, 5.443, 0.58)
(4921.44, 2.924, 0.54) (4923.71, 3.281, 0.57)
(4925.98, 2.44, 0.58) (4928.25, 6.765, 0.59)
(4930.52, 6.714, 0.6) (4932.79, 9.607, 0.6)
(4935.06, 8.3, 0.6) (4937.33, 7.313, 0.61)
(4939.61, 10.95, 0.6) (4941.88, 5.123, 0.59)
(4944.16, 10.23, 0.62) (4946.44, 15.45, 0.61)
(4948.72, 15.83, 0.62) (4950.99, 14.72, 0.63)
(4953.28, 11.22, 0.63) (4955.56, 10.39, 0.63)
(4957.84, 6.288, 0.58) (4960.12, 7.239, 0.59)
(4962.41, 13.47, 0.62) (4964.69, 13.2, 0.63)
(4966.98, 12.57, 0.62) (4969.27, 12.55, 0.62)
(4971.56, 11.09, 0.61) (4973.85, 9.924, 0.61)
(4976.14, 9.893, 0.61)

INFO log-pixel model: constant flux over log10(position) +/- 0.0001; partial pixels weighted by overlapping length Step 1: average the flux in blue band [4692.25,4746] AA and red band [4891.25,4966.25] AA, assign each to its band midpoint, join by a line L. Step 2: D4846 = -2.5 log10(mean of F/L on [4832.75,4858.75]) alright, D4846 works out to 0.363 mag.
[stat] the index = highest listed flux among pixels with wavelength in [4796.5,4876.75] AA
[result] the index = 15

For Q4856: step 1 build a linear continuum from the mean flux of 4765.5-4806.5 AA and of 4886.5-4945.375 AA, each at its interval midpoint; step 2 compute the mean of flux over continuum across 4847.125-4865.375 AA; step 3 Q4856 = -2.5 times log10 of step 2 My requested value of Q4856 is 0.18 mag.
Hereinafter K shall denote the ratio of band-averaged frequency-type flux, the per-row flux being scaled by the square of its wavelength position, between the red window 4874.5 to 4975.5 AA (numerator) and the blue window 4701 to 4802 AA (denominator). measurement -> 1.51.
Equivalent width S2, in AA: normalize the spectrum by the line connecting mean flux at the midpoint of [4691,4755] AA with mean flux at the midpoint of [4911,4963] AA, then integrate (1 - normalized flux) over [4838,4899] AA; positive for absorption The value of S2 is 3.1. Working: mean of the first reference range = 4.8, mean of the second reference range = 8.75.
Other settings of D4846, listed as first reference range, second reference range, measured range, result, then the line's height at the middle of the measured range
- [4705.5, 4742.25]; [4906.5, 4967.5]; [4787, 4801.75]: 0.03 mag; 6.3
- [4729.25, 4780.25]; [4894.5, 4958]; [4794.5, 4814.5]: -0.05 mag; 7.99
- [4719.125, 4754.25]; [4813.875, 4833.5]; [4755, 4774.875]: -0.21 mag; 8.29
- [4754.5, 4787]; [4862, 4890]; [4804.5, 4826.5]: -0.05 mag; 9.3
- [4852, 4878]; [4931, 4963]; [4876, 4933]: 0.16 mag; 8.97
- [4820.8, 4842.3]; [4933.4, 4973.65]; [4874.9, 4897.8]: 0.12 mag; 9.7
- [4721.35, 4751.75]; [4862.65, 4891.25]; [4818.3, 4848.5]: 0.11 mag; 8.57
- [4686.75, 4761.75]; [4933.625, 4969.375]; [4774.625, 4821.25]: -0.11 mag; 7.27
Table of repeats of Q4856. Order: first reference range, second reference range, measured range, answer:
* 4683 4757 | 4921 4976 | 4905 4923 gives 0.025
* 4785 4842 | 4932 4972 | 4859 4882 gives 0.151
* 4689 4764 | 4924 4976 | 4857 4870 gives 0.105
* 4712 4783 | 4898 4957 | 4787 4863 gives 0.030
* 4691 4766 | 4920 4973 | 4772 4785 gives -0.122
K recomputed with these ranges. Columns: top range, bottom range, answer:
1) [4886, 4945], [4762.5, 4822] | 0.96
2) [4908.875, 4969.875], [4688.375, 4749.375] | 2.24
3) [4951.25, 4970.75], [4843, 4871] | 1.83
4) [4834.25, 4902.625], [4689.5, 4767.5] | 1.23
